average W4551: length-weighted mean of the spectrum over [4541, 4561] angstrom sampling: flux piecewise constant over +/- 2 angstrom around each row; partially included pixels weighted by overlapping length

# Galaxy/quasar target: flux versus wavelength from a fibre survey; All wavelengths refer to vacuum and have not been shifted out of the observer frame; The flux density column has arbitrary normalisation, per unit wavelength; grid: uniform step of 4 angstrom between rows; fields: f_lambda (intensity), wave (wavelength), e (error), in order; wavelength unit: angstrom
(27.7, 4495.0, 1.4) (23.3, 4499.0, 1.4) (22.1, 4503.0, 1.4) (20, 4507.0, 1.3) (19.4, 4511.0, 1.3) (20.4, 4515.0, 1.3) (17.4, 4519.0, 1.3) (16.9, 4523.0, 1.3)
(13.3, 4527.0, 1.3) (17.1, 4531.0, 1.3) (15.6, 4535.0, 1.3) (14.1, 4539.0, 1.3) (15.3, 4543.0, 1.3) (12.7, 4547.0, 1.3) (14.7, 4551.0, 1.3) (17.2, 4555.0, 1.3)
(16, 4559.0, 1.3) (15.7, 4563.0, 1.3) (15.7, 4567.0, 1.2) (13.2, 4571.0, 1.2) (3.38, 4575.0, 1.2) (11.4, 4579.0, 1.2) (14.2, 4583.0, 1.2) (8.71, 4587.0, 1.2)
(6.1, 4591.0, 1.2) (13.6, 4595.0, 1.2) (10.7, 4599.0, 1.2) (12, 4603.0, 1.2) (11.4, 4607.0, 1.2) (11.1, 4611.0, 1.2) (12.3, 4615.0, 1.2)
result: 15.2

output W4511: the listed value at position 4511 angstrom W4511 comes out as 19.4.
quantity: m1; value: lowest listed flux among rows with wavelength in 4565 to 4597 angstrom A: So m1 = 3.38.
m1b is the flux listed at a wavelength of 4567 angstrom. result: 15.7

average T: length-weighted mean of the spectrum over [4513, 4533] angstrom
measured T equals 17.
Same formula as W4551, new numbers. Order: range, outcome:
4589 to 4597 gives 9.85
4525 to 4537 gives 15.3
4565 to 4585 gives 11.6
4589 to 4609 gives 10.8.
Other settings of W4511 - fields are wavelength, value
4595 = 13.6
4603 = 12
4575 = 3.38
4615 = 12.3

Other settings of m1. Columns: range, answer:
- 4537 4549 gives 12.7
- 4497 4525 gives 16.9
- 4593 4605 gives 10.7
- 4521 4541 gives 13.3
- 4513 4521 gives 17.4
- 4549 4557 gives 14.7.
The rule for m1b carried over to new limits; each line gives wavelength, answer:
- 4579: 11.4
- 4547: 12.7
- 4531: 17.1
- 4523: 16.9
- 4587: 8.71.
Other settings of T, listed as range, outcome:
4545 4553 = 13.7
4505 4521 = 19.3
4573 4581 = 7.39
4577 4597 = 10.8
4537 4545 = 14.7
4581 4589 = 11.5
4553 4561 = 16.6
